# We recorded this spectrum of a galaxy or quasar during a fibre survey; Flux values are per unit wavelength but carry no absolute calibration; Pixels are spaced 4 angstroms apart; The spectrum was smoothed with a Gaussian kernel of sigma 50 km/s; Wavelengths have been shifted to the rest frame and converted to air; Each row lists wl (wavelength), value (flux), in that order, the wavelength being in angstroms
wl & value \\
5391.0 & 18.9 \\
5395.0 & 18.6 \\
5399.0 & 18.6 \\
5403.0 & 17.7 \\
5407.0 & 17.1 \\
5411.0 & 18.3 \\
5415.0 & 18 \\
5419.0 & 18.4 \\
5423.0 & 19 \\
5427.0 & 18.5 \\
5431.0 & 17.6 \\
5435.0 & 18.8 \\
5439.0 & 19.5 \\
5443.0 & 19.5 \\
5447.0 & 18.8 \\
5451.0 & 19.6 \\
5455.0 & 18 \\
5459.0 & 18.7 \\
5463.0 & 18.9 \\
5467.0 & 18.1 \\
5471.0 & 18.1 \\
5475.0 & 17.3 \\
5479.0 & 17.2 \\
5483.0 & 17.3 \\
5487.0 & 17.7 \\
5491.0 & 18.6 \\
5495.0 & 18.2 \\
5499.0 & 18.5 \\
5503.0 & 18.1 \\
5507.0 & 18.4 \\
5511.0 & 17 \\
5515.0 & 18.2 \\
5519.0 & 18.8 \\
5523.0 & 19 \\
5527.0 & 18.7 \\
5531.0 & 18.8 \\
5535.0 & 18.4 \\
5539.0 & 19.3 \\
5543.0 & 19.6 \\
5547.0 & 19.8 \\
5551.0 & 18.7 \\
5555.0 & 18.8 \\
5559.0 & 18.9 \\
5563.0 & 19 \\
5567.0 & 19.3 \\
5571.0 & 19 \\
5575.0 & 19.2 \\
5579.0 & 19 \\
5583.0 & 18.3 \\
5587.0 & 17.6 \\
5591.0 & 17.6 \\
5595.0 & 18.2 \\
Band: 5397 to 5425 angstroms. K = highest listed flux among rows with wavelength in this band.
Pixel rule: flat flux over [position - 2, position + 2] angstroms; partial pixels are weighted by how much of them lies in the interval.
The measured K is 19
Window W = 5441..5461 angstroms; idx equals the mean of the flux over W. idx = 18.9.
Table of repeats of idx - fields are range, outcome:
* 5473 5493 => 17.6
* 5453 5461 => 18.4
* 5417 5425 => 18.7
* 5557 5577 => 19.1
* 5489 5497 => 18.4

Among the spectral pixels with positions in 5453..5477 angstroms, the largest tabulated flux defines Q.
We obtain 18.9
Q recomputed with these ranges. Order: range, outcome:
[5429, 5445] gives 19.5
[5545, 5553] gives 19.8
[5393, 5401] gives 18.6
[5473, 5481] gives 17.3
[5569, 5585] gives 19.2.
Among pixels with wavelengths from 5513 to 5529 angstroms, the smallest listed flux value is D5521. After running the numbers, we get 18.2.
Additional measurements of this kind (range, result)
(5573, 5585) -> 18.3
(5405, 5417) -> 17.1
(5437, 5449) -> 18.8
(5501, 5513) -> 17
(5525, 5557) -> 18.4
